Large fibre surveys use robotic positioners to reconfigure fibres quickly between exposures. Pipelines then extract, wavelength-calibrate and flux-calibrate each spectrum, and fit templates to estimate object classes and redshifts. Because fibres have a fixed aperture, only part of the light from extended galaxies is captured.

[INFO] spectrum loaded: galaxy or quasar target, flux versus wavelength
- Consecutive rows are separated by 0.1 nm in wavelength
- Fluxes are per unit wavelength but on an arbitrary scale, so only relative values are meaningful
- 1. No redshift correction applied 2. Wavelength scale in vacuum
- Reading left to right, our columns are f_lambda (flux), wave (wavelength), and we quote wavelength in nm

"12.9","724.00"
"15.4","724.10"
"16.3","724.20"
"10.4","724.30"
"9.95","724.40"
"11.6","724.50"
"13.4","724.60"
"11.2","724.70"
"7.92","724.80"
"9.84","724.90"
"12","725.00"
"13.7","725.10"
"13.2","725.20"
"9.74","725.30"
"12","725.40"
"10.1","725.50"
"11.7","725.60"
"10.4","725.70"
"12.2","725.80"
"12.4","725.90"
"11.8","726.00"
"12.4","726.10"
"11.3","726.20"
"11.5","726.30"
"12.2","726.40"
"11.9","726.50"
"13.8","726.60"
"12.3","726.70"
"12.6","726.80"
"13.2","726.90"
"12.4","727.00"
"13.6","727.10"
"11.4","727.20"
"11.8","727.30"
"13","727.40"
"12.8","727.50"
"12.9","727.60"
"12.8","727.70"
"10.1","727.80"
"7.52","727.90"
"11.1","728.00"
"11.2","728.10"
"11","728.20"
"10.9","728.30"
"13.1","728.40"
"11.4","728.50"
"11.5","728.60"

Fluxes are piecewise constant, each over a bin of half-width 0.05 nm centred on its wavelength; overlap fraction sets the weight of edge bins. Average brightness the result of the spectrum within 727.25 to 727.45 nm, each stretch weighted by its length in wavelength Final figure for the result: 12.4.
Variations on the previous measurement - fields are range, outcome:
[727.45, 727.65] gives 12.9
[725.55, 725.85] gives 11.4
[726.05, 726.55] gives 11.9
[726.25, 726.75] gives 12.3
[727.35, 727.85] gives 12.3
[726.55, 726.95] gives 13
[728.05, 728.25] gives 11.1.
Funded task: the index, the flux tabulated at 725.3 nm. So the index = 9.74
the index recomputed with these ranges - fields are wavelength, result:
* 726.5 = 11.9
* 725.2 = 13.2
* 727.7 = 12.8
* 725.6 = 11.7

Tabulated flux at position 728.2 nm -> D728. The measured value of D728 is 11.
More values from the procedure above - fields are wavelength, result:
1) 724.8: 7.92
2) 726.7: 12.3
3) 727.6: 12.9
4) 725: 12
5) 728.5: 11.4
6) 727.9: 7.52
